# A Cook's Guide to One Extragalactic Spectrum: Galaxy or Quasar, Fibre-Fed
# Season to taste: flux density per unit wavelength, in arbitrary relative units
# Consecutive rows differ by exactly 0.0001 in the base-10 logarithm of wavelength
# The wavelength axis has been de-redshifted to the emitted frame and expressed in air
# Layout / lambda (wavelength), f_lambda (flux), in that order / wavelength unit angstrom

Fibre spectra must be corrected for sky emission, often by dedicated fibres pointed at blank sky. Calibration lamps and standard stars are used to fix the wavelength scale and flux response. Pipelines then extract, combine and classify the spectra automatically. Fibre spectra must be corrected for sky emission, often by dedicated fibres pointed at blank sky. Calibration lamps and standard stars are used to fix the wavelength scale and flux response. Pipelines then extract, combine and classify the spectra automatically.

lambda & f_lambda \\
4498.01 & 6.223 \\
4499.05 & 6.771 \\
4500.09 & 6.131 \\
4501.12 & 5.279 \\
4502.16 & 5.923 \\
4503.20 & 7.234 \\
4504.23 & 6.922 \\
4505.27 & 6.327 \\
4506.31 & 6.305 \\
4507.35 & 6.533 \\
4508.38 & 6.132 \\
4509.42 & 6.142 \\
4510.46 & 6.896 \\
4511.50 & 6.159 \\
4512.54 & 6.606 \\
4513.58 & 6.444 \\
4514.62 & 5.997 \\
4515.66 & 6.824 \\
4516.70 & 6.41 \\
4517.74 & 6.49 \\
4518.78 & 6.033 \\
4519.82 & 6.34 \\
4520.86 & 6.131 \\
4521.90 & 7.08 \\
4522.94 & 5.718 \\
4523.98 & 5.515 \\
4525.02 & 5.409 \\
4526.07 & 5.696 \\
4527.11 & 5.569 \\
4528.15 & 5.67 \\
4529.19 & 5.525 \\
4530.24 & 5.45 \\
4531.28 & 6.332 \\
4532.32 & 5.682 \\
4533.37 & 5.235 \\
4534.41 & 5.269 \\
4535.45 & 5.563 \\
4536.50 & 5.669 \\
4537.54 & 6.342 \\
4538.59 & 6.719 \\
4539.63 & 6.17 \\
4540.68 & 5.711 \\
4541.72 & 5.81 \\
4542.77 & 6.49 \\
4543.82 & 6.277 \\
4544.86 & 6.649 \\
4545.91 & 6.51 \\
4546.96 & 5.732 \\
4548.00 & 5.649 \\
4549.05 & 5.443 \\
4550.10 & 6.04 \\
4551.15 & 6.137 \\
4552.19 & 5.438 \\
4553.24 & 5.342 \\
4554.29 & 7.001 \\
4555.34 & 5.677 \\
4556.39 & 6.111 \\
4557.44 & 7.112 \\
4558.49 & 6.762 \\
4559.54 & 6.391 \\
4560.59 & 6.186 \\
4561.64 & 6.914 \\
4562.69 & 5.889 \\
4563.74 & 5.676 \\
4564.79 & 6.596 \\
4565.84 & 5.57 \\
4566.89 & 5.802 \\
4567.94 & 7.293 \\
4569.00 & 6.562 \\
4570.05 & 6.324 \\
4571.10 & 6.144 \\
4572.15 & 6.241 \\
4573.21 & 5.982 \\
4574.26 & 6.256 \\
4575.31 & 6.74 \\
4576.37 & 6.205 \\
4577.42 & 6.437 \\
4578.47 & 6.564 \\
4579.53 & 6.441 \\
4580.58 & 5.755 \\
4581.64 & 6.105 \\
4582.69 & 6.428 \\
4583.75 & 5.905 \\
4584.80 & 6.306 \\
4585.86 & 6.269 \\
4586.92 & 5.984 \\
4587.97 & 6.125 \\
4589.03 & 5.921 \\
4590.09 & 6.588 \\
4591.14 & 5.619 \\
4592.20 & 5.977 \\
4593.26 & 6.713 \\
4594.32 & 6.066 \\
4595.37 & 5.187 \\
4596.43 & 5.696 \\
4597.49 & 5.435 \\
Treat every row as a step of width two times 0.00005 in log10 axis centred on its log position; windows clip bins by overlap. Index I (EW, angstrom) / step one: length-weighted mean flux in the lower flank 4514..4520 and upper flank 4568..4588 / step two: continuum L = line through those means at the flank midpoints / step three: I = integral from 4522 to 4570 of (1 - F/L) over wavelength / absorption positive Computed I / 2.2 angstrom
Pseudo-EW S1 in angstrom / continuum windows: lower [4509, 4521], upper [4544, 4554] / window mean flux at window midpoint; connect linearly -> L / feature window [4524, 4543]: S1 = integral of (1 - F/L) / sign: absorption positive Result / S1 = 1.1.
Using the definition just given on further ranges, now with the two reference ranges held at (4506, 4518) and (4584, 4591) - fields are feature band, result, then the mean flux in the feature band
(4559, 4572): -0.1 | 6.28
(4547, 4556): 0.6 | 5.84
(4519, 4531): 1.0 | 5.84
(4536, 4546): 0.1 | 6.22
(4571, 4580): -0.2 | 6.34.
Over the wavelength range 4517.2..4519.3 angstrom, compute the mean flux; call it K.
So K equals 6.27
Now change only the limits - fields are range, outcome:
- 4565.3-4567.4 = 5.7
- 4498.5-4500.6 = 6.42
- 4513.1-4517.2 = 6.42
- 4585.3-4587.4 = 6.11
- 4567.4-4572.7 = 6.5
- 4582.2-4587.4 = 6.17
